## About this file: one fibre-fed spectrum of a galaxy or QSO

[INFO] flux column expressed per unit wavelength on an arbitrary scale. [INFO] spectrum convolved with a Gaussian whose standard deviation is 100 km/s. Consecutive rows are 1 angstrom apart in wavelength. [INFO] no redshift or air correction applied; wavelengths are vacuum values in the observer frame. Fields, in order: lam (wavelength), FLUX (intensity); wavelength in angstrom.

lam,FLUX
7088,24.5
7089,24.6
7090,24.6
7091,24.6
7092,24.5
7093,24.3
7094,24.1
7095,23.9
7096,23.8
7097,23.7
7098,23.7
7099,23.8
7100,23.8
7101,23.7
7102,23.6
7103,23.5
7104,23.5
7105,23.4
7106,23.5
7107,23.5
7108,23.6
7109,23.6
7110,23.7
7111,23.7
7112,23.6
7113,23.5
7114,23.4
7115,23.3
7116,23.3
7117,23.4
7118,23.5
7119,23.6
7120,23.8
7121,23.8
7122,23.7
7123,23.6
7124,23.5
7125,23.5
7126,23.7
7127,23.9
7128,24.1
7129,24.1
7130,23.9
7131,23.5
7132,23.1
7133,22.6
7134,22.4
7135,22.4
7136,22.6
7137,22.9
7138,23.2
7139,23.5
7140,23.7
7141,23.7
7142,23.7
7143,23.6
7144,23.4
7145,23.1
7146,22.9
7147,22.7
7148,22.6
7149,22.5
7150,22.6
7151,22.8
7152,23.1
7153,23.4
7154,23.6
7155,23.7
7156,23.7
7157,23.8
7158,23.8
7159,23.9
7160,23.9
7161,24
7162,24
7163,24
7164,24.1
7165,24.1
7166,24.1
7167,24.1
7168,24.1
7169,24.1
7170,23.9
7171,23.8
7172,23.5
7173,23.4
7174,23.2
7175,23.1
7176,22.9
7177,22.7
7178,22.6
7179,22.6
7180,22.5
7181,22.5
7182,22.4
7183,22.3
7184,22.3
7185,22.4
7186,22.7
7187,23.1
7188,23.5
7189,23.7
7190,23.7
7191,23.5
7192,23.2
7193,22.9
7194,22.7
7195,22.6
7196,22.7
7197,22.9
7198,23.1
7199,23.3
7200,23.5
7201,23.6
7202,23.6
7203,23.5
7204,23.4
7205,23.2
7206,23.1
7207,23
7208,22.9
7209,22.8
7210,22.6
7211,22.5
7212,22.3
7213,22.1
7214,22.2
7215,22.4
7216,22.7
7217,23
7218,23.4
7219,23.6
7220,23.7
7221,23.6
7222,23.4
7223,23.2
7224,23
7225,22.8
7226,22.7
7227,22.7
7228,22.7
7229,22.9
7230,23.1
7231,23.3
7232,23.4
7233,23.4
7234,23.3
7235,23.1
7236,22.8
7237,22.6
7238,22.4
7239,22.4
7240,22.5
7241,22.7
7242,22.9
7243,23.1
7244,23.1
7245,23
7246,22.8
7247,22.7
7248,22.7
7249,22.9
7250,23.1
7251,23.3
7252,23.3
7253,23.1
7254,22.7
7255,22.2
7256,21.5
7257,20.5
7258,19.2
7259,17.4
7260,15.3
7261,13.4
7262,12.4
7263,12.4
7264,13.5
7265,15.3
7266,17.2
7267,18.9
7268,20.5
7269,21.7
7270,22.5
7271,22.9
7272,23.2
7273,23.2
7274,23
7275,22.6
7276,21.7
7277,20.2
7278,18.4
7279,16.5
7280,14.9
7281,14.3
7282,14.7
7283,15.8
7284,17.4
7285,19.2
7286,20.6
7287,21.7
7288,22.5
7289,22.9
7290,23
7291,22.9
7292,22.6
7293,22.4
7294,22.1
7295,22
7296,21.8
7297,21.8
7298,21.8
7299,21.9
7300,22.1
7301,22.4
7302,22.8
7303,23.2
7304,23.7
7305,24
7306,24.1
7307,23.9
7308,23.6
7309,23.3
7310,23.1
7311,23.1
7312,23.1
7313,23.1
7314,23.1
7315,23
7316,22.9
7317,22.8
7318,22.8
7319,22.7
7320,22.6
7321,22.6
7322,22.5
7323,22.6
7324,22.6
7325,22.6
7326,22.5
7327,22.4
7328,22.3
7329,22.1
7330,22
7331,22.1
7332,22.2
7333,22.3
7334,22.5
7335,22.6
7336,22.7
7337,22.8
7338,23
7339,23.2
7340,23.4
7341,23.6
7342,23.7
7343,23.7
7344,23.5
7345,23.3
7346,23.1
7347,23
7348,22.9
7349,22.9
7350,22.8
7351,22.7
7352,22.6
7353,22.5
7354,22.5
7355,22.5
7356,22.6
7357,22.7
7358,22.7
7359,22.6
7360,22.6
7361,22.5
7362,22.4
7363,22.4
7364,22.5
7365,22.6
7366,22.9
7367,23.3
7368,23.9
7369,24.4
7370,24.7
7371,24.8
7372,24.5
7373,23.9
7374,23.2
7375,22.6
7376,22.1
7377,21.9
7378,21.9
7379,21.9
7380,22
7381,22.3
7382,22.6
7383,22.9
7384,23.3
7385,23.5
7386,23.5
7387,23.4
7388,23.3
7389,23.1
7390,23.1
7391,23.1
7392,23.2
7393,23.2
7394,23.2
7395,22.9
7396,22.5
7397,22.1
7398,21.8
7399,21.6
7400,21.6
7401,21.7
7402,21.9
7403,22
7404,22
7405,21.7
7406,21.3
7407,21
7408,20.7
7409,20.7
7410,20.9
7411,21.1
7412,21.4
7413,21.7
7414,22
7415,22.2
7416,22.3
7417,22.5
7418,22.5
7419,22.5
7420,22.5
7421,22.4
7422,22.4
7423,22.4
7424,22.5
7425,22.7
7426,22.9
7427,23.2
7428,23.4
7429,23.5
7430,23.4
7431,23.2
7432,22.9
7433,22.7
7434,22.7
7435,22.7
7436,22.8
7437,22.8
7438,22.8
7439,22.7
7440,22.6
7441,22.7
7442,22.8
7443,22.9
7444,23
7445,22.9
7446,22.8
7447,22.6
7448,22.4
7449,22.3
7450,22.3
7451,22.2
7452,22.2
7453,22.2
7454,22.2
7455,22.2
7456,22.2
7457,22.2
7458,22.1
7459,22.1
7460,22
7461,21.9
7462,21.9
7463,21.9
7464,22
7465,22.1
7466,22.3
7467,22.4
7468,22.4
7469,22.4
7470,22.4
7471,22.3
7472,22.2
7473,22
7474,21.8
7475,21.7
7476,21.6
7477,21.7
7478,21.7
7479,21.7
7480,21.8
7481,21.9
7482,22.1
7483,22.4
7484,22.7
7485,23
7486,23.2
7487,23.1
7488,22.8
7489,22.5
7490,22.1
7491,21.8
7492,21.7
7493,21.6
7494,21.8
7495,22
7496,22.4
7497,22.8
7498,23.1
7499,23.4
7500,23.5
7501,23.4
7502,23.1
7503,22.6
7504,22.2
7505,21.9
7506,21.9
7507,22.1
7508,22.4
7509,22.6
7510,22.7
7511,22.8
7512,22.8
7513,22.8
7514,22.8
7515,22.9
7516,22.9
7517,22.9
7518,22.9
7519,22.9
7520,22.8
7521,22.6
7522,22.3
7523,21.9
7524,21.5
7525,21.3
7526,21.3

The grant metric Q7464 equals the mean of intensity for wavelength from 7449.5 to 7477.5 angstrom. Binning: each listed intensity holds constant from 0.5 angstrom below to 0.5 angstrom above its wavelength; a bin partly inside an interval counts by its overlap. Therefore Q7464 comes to 22.1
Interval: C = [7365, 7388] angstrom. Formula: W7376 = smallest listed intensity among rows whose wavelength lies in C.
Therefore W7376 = 21.9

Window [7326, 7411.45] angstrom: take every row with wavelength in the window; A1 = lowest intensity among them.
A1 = 20.7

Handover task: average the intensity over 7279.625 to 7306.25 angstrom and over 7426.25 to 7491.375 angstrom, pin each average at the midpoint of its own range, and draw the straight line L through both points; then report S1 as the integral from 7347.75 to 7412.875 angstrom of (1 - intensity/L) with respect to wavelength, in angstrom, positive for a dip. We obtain -2.4 angstrom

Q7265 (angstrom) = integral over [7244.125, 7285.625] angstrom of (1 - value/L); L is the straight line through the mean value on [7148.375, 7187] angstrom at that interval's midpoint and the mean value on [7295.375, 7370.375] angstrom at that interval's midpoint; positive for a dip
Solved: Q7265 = 6.2 angstrom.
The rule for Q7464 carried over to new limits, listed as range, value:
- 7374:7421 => 22.3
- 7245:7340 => 21.3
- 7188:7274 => 22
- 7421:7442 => 22.8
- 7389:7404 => 22.4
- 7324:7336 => 22.4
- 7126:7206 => 23.3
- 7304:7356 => 22.9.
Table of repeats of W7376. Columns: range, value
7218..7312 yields 12.4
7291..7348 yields 21.8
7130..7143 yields 22.4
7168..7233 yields 22.1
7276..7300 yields 14.3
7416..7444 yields 22.3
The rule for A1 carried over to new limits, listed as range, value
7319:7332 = 22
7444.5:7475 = 21.7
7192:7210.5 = 22.6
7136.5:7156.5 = 22.5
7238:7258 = 19.2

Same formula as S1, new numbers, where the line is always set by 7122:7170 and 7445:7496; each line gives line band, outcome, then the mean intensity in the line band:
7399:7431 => 0.4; 22.1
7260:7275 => 2.9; 18.6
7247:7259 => 0.5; 22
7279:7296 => 2.2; 19.9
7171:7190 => 0.4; 22.9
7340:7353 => -0.3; 23.1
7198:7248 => 0.4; 23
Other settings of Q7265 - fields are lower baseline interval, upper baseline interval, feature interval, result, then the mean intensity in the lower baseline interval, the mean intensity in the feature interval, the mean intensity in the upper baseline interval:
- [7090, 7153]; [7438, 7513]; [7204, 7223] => 0.2 angstrom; 23.5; 22.9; 22.4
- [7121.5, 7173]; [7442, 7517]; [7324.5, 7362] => 0.1 angstrom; 23.5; 22.7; 22.4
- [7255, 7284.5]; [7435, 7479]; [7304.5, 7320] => -3.2 angstrom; 18.4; 23.2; 22.3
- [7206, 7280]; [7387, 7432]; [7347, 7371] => -0.9 angstrom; 21.5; 22.9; 22.3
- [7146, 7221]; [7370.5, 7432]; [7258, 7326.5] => 5.9 angstrom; 23.2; 20.9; 22.5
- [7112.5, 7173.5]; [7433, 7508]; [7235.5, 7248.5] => 0.2 angstrom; 23.5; 22.7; 22.4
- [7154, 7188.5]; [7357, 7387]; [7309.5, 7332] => 0.4 angstrom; 23.4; 22.7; 23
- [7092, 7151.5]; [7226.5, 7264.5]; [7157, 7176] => -1.0 angstrom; 23.5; 23.8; 21.3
